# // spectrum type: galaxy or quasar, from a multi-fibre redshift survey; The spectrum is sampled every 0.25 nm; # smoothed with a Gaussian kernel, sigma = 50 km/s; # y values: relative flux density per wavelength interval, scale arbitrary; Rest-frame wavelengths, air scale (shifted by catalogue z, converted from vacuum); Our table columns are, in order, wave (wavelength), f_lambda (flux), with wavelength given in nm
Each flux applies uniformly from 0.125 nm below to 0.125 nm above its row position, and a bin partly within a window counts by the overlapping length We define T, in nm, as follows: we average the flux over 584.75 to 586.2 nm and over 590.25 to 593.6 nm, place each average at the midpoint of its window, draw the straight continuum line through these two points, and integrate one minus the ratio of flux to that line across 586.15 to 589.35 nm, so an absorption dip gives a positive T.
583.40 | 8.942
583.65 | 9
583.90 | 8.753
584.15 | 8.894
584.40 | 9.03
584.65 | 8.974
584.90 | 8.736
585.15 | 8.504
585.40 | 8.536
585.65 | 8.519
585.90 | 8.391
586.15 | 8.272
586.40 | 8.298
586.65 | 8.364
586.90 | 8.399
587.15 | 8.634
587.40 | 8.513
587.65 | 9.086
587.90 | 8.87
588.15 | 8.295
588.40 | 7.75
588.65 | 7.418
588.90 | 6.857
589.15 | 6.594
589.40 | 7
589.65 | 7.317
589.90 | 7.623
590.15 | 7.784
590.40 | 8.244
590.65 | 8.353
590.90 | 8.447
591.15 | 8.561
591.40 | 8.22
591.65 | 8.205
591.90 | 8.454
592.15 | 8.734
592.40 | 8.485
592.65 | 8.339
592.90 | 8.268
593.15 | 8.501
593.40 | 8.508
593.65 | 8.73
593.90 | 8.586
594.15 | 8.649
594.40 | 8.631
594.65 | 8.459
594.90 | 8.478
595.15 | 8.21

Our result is 0.15 nm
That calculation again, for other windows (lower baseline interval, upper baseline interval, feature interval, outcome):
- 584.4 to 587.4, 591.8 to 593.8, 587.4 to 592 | 0.30 nm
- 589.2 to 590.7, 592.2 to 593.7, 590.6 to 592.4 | -0.08 nm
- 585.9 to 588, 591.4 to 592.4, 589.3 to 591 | 0.13 nm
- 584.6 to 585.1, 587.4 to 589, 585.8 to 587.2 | 0.01 nm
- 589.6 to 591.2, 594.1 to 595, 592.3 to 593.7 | -0.02 nm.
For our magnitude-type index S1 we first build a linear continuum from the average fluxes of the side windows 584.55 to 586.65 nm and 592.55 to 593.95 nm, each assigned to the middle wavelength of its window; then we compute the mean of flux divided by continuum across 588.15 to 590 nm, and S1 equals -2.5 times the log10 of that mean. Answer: 0.17 mag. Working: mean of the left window 8.51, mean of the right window 8.49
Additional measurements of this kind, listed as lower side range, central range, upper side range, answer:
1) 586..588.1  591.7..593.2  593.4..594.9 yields 0.02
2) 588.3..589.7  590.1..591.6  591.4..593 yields -0.06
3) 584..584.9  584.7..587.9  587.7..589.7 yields -0.03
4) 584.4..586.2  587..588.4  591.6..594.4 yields 0.00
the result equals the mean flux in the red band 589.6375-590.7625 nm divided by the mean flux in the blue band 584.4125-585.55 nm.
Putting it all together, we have 0.91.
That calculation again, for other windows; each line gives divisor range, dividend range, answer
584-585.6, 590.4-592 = 0.95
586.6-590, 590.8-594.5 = 1.07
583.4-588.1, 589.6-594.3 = 0.96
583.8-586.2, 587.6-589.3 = 0.90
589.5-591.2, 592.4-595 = 1.06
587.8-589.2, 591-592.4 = 1.10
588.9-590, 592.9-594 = 1.21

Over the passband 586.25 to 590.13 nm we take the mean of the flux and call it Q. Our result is 7.93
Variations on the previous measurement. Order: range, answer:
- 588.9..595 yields 8.19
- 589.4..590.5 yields 7.65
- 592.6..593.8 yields 8.48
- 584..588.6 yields 8.54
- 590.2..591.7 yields 8.32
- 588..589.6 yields 7.34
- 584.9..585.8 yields 8.55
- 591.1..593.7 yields 8.44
